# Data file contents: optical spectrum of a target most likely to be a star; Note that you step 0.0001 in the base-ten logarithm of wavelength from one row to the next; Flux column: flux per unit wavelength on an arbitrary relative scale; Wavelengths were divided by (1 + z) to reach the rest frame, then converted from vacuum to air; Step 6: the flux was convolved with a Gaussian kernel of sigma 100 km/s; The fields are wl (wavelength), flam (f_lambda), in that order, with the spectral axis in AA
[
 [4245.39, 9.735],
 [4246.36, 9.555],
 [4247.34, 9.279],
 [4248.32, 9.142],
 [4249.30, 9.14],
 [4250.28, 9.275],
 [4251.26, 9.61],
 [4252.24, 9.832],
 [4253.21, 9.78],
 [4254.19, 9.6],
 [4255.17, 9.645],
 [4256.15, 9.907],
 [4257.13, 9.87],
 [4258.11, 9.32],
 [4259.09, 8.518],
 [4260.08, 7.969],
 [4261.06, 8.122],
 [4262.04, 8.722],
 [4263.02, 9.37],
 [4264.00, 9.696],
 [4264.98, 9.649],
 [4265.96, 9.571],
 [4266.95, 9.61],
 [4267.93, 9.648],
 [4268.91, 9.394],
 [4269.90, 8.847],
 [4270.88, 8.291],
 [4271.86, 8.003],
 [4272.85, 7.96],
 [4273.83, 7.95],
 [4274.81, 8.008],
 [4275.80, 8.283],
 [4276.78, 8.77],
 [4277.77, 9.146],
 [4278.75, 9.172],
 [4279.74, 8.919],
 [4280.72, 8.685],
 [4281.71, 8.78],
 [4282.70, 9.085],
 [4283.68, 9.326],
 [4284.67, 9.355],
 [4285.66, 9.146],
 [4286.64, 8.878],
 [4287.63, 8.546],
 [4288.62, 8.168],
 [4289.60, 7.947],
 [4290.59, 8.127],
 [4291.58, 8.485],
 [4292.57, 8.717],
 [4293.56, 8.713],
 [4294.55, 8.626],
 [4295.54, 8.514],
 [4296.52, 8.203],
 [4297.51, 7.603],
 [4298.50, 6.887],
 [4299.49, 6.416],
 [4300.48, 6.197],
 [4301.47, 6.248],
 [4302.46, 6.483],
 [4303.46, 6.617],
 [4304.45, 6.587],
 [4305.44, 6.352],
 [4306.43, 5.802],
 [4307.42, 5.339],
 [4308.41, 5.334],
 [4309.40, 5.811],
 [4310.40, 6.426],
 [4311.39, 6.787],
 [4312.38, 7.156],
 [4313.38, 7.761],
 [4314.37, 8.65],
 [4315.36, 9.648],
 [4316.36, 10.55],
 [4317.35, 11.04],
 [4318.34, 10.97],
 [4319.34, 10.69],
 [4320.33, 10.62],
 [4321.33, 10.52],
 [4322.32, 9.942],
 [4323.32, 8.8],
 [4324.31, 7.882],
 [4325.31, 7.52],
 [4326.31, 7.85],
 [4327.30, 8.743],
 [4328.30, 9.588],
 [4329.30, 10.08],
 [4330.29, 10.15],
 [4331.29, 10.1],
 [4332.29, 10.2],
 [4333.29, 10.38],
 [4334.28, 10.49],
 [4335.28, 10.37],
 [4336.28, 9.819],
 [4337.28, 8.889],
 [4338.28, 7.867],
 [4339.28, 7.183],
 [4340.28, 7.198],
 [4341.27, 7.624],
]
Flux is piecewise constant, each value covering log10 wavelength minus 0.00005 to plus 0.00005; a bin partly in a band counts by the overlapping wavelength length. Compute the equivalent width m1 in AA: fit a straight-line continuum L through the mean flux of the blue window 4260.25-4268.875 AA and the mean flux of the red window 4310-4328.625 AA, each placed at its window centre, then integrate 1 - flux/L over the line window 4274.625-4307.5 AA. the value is 4.2 AA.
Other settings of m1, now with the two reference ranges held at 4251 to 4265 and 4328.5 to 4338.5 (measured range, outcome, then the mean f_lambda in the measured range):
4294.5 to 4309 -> 4.4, 6.69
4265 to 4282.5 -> 1.2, 8.79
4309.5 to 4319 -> 1.0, 8.68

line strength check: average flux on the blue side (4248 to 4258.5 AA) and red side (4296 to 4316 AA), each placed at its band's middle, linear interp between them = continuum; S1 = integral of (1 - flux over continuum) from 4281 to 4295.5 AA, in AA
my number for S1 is -1.8 AA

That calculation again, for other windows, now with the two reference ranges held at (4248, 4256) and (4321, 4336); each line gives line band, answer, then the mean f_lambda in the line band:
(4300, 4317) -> 4.6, 6.96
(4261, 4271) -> 0.3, 9.26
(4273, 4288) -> 1.2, 8.79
